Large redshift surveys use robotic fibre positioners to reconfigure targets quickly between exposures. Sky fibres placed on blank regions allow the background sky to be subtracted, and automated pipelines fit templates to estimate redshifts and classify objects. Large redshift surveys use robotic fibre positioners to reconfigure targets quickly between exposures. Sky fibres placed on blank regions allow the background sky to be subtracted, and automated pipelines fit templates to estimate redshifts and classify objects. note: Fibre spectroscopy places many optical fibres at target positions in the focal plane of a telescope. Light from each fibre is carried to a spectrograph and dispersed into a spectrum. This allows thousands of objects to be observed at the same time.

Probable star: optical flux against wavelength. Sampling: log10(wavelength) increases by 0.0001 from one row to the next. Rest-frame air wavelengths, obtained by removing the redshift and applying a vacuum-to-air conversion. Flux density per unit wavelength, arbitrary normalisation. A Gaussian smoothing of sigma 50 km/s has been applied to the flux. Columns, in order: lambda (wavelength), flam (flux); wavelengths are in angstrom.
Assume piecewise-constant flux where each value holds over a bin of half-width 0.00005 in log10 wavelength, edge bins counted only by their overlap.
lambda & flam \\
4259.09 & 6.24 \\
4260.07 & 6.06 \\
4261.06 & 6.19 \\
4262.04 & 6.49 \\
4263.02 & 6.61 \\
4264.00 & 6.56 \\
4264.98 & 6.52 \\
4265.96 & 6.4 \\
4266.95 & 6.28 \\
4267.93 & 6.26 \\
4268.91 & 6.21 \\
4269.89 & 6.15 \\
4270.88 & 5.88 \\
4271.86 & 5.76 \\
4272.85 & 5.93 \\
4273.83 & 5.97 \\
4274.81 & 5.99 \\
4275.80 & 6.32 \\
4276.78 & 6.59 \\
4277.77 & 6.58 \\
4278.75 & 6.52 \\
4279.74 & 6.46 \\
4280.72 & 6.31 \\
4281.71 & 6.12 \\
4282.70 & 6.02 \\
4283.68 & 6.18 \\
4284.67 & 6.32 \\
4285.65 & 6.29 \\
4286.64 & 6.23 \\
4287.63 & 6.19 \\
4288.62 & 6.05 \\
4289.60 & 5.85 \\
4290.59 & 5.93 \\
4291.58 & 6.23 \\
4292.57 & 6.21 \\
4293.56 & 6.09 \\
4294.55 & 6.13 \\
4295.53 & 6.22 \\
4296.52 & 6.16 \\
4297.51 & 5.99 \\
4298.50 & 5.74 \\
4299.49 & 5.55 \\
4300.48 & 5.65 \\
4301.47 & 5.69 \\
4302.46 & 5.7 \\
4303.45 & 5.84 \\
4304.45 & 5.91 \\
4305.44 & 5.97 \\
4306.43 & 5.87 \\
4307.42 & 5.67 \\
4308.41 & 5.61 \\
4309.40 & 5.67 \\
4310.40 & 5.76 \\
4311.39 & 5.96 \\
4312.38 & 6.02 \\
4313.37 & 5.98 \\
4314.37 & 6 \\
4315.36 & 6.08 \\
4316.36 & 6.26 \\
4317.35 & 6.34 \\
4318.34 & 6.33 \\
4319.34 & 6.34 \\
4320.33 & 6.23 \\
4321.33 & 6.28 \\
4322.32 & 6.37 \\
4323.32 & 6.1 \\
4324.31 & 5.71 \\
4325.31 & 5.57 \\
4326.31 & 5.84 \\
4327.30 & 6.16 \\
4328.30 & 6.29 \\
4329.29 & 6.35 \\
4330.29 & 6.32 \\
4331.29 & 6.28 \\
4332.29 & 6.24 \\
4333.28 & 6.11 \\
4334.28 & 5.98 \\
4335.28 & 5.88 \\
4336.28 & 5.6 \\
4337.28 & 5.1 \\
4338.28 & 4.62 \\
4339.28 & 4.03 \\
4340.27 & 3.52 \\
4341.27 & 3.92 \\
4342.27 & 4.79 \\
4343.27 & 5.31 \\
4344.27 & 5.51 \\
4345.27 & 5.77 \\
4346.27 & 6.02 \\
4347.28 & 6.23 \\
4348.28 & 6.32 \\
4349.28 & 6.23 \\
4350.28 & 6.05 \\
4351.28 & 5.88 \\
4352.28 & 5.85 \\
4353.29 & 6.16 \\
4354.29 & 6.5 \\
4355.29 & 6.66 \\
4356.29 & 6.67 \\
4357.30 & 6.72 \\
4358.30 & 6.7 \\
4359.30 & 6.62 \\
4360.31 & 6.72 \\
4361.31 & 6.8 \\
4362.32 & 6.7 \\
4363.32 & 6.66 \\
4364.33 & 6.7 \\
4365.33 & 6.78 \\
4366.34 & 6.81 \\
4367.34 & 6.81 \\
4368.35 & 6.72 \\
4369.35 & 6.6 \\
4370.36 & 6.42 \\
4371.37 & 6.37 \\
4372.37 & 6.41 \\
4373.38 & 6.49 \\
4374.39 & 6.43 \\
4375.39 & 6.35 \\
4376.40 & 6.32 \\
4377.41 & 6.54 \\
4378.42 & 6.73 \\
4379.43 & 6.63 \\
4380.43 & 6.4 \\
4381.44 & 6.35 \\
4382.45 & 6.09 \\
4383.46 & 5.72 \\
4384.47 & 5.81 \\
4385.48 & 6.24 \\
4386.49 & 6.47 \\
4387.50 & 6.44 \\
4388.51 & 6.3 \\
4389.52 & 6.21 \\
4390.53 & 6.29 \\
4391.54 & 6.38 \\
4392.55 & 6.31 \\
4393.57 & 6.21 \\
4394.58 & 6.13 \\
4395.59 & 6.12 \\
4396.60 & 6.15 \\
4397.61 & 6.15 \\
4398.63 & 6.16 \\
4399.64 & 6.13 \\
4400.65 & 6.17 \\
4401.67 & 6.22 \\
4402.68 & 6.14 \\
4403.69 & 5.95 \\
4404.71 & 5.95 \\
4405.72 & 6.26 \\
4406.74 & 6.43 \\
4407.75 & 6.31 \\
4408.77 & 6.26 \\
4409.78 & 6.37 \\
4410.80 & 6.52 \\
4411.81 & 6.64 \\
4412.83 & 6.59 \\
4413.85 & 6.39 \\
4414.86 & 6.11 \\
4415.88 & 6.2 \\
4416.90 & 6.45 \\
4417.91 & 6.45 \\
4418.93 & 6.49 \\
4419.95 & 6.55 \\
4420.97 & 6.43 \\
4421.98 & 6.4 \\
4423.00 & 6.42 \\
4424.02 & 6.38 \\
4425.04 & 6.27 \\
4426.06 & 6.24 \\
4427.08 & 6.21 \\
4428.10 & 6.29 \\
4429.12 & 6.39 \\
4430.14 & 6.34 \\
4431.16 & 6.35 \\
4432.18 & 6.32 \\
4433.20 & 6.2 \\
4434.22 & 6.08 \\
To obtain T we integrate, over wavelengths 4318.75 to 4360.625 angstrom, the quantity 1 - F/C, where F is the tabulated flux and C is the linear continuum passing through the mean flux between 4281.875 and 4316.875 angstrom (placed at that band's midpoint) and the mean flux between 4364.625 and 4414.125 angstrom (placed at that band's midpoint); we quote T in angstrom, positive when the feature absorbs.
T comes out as 1.7 angstrom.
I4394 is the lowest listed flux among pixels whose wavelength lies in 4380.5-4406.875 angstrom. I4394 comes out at 5.72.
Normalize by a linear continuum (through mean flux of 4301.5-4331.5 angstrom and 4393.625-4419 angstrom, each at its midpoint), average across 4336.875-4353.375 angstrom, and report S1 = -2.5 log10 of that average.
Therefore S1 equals 0.14 mag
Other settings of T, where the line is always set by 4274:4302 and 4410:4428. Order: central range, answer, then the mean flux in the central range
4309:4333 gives 0.34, 6.11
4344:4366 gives -0.44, 6.39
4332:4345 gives 2.32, 5.12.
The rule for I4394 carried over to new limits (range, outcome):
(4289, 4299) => 5.74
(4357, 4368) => 6.62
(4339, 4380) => 3.52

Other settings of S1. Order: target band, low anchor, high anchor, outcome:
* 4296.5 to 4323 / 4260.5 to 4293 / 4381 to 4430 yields 0.05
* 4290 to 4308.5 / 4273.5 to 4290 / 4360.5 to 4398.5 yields 0.06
